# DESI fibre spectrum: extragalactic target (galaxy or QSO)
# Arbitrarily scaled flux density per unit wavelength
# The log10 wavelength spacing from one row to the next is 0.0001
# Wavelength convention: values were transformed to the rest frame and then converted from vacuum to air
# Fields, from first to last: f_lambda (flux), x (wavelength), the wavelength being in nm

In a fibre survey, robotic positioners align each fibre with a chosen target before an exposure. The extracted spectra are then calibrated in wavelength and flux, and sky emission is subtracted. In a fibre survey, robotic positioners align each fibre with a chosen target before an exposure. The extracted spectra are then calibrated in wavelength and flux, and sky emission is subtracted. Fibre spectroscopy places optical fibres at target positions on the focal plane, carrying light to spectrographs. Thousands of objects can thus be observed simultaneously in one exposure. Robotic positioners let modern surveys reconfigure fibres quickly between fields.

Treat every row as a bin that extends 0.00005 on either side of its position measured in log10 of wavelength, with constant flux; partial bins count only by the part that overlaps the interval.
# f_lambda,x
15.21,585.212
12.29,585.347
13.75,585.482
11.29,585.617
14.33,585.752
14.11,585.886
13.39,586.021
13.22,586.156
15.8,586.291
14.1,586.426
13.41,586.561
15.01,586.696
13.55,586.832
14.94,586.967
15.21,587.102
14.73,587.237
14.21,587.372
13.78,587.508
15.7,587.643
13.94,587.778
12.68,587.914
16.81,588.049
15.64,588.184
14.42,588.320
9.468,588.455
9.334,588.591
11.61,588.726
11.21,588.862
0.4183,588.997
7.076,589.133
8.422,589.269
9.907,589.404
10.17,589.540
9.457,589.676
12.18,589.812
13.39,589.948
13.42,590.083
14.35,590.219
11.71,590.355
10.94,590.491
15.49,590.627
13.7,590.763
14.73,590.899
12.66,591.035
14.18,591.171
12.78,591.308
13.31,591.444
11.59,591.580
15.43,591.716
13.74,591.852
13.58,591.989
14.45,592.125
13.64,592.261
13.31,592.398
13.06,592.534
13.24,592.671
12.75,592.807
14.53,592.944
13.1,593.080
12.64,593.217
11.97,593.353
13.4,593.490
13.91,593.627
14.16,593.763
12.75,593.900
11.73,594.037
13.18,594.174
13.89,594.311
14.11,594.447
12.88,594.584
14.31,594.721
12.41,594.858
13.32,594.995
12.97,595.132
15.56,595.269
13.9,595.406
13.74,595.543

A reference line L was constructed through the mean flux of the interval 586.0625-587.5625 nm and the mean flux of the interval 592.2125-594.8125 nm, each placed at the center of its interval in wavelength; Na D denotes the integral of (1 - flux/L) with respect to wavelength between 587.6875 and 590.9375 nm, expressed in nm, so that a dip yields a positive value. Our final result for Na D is 0.53 nm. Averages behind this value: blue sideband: 14.3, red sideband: 13.3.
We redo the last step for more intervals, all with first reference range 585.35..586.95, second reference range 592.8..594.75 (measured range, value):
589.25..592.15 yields 0.16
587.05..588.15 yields -0.08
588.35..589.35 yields 0.38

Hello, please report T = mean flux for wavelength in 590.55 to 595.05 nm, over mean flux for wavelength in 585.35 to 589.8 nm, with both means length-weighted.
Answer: 1.1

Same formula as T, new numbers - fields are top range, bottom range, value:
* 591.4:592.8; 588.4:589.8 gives 1.53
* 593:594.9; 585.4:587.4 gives 0.94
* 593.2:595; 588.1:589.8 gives 1.33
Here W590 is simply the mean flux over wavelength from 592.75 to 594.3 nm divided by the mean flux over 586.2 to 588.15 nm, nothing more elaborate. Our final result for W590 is 0.90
